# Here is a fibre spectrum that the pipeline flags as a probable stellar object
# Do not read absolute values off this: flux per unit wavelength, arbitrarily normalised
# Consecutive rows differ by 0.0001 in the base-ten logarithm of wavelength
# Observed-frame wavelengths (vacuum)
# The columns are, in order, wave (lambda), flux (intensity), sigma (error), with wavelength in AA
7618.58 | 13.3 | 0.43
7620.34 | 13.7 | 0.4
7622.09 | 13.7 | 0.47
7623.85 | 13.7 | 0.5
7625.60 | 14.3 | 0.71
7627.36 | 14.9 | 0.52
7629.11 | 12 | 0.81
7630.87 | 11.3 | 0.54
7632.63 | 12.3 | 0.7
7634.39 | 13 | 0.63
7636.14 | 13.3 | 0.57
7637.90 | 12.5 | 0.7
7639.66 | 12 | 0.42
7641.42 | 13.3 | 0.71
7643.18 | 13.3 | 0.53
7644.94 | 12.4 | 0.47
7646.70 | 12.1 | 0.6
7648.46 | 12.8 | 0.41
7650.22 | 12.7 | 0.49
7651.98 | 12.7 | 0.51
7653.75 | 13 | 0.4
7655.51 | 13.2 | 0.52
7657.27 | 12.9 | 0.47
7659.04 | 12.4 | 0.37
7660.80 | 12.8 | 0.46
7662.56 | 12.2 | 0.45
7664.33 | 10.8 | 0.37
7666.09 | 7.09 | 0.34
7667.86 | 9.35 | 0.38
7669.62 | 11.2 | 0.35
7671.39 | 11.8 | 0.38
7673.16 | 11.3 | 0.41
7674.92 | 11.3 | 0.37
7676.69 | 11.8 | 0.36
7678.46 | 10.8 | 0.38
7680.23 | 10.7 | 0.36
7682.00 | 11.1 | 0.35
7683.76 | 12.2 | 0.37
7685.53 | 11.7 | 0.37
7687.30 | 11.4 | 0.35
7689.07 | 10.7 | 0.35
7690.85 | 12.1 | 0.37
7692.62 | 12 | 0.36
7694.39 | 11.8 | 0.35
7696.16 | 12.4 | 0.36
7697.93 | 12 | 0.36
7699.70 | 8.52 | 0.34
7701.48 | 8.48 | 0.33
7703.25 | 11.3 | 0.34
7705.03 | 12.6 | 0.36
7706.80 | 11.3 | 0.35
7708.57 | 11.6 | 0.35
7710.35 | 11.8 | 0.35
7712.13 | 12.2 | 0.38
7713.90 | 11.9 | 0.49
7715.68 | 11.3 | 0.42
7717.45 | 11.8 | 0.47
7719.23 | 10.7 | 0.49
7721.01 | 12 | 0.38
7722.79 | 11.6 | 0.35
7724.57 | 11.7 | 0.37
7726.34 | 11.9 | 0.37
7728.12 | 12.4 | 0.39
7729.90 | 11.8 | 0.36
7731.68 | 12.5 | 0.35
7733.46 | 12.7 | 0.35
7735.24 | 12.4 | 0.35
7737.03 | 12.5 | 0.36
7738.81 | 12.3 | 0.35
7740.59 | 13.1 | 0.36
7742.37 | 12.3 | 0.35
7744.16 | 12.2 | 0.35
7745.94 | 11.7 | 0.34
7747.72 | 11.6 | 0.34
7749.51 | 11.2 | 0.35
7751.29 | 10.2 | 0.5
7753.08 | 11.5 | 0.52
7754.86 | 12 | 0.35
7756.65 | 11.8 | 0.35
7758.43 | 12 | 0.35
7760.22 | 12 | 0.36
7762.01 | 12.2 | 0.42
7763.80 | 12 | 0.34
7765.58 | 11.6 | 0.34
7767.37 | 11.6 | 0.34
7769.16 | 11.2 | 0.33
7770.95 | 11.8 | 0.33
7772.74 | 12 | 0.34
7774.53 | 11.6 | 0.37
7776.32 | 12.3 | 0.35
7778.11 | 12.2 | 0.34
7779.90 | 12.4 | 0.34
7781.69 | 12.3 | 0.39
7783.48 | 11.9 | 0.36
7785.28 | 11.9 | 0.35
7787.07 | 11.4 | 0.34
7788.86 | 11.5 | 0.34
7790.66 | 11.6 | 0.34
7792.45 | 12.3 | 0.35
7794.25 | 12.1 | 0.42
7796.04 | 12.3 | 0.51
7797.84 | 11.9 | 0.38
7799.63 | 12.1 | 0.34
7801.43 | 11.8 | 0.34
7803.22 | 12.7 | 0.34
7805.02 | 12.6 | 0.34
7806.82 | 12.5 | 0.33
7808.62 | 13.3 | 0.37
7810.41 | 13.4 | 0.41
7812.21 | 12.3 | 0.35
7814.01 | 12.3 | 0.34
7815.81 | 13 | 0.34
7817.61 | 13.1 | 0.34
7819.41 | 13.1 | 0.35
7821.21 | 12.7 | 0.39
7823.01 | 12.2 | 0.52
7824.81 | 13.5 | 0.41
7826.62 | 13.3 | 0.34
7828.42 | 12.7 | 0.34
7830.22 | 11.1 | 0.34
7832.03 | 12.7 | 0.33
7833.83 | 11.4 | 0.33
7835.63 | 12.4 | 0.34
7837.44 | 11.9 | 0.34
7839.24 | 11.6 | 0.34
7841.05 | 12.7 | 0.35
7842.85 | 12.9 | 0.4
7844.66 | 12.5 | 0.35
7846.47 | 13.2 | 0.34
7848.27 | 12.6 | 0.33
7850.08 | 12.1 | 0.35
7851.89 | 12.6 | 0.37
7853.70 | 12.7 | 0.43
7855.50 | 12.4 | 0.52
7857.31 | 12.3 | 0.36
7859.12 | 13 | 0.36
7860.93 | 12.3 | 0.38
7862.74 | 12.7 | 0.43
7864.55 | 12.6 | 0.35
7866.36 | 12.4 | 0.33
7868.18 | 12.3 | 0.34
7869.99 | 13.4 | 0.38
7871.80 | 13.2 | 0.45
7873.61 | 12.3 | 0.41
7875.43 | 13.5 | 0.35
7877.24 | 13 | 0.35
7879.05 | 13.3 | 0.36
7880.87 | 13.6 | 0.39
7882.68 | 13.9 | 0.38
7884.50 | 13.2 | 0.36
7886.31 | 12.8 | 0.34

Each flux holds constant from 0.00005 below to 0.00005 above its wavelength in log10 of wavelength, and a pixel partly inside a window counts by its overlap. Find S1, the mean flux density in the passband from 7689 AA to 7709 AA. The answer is 11.2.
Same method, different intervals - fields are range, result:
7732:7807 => 12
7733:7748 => 12.3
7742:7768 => 11.7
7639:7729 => 11.7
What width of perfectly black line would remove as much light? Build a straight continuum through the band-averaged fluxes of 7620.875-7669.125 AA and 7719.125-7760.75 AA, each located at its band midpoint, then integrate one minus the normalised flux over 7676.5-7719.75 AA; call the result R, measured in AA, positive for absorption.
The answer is 2.83 AA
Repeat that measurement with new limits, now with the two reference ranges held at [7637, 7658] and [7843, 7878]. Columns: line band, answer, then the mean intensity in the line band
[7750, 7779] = 2.2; 11.7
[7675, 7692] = 1.8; 11.4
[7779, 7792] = 0.9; 11.9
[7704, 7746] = 2.3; 12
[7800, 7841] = 0.6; 12.5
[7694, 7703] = 1.5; 10.6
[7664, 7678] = 2.4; 10.6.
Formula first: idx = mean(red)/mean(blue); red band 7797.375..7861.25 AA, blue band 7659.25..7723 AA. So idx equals 1.1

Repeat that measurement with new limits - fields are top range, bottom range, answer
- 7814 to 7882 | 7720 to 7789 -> 1.06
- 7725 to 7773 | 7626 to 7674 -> 0.98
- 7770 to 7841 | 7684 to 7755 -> 1.05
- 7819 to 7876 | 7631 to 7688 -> 1.05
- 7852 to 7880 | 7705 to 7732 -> 1.08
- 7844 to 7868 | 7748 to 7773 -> 1.08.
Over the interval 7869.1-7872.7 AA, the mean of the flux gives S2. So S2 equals 13.3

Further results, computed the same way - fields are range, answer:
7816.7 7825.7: 12.9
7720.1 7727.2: 11.8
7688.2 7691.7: 11.4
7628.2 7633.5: 11.9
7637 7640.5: 12.2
